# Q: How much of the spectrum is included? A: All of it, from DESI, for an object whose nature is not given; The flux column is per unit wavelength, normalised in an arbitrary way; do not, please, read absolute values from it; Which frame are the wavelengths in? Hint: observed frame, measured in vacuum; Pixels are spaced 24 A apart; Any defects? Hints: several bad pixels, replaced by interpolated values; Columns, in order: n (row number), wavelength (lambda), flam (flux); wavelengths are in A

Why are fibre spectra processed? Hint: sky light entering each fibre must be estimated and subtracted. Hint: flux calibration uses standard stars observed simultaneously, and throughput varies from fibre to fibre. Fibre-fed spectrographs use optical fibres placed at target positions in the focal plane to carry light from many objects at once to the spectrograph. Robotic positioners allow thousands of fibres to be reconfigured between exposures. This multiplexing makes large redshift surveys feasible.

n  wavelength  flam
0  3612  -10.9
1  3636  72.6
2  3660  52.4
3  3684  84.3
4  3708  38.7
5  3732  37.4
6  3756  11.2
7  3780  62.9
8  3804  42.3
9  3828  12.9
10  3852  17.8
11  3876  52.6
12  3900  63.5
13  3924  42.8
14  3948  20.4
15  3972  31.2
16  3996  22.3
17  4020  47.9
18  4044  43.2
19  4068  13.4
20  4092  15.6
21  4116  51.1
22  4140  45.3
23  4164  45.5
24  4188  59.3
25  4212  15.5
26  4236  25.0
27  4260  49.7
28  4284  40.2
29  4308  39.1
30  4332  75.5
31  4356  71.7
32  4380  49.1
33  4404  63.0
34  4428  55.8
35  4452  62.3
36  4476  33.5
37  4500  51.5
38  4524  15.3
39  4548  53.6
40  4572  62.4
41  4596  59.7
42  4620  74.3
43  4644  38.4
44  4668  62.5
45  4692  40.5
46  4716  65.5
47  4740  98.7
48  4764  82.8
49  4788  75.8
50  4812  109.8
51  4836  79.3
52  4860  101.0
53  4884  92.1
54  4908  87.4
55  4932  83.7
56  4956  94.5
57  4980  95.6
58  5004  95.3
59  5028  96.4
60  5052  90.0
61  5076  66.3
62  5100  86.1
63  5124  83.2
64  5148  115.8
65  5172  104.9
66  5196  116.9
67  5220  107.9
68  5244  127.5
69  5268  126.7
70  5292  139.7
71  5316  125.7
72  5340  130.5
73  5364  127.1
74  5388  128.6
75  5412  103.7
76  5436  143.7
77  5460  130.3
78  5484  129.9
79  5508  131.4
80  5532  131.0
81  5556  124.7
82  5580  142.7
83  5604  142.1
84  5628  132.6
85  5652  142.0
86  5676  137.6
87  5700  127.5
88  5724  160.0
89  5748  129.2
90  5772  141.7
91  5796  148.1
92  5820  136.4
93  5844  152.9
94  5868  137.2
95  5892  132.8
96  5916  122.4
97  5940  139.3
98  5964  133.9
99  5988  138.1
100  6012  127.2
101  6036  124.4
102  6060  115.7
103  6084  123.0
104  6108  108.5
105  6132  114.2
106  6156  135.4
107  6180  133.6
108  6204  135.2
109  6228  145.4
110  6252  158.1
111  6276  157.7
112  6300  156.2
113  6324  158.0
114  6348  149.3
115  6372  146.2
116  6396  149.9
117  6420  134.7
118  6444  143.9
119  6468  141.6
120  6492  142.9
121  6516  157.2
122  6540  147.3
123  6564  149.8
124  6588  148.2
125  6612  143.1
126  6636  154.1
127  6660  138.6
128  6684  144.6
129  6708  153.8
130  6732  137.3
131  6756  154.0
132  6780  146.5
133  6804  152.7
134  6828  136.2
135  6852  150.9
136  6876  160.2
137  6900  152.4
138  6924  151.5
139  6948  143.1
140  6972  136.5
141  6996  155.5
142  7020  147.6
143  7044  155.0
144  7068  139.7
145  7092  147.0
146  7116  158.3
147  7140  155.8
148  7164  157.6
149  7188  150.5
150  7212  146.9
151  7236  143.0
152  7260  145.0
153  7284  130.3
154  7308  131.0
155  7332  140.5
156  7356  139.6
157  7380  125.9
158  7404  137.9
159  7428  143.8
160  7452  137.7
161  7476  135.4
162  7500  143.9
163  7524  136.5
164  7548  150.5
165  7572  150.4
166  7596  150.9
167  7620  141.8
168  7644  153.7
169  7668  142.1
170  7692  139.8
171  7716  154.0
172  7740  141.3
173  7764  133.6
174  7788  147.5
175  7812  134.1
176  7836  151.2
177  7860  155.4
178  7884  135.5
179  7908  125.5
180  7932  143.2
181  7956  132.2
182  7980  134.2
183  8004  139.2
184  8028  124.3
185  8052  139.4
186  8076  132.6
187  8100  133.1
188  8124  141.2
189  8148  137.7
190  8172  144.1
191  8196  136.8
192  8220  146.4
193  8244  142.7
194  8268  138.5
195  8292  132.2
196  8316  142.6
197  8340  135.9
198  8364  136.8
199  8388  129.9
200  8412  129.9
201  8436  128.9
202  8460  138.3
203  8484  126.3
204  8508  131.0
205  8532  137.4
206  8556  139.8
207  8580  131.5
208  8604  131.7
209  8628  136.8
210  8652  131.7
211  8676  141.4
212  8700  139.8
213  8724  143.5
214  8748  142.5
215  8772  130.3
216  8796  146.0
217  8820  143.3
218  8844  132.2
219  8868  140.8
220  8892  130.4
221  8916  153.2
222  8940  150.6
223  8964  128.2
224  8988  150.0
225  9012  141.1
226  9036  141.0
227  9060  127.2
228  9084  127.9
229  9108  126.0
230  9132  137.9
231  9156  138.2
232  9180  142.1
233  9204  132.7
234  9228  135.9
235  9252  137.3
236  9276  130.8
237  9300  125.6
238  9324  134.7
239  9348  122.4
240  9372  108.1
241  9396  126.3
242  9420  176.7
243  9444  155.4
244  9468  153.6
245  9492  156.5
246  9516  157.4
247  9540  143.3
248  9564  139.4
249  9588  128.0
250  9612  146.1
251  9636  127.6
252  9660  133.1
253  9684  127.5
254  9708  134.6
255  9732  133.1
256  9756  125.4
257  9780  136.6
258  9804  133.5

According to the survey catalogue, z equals 0.18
